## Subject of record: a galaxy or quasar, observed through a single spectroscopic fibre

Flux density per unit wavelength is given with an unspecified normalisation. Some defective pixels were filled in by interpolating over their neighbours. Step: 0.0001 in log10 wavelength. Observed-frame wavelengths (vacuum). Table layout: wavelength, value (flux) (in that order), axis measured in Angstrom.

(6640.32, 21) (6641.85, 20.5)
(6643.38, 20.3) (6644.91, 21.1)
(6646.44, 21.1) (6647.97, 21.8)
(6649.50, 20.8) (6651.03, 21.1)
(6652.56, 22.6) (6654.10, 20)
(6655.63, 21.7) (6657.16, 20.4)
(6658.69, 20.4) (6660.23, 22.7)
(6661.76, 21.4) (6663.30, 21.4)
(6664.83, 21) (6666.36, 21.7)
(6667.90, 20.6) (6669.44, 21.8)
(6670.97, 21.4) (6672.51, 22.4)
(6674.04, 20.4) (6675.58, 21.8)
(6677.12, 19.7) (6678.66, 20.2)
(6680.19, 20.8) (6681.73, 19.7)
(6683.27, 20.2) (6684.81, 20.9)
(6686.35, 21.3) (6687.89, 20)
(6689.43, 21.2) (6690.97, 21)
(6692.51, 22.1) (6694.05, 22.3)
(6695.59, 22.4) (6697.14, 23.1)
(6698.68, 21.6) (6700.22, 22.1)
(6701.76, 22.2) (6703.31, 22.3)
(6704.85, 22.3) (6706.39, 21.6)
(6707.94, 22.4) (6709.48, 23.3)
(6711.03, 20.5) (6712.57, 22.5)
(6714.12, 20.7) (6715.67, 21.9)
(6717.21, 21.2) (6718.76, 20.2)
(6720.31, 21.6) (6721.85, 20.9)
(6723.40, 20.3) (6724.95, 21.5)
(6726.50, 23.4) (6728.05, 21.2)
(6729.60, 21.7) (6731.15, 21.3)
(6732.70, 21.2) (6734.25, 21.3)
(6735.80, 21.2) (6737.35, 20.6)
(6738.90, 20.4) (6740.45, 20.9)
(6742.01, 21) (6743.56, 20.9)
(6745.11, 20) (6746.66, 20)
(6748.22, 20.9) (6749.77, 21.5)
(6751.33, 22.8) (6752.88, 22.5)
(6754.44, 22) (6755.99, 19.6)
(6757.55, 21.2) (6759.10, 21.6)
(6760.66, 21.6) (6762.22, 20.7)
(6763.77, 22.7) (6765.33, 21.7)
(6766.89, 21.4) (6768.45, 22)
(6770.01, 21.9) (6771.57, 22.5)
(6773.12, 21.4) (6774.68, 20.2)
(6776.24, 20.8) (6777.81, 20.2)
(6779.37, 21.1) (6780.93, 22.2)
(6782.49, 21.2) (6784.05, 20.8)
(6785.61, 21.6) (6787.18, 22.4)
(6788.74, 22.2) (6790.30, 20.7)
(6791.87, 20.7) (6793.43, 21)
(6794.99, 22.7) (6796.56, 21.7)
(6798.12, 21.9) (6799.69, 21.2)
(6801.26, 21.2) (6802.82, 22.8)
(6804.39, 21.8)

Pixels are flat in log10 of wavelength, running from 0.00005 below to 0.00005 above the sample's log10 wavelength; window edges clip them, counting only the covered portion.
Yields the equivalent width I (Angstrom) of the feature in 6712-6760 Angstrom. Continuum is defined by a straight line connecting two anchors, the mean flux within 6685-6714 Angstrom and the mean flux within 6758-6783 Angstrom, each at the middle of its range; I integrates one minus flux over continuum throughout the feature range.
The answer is 0.9 Angstrom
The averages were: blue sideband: 21.9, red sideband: 21.5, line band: 21.2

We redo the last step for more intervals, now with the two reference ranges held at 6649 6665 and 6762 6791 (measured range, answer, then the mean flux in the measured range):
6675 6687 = 0.4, 20.5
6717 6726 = 0.2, 21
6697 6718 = -0.6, 21.9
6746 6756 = 0.0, 21.5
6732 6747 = 0.4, 20.8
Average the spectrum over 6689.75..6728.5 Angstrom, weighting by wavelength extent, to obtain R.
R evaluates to 21.8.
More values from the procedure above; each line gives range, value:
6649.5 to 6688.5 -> 21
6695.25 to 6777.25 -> 21.5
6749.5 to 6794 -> 21.5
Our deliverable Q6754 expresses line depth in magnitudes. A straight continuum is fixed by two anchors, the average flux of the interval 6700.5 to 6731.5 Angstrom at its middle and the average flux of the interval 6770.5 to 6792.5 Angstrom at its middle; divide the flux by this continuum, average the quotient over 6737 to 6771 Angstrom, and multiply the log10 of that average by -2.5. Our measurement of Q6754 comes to 0.01 mag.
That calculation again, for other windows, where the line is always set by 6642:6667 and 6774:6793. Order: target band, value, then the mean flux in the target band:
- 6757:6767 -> -0.02 mag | 21.6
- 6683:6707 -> -0.03 mag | 21.7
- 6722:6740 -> 0.00 mag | 21.3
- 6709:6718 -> -0.02 mag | 21.6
